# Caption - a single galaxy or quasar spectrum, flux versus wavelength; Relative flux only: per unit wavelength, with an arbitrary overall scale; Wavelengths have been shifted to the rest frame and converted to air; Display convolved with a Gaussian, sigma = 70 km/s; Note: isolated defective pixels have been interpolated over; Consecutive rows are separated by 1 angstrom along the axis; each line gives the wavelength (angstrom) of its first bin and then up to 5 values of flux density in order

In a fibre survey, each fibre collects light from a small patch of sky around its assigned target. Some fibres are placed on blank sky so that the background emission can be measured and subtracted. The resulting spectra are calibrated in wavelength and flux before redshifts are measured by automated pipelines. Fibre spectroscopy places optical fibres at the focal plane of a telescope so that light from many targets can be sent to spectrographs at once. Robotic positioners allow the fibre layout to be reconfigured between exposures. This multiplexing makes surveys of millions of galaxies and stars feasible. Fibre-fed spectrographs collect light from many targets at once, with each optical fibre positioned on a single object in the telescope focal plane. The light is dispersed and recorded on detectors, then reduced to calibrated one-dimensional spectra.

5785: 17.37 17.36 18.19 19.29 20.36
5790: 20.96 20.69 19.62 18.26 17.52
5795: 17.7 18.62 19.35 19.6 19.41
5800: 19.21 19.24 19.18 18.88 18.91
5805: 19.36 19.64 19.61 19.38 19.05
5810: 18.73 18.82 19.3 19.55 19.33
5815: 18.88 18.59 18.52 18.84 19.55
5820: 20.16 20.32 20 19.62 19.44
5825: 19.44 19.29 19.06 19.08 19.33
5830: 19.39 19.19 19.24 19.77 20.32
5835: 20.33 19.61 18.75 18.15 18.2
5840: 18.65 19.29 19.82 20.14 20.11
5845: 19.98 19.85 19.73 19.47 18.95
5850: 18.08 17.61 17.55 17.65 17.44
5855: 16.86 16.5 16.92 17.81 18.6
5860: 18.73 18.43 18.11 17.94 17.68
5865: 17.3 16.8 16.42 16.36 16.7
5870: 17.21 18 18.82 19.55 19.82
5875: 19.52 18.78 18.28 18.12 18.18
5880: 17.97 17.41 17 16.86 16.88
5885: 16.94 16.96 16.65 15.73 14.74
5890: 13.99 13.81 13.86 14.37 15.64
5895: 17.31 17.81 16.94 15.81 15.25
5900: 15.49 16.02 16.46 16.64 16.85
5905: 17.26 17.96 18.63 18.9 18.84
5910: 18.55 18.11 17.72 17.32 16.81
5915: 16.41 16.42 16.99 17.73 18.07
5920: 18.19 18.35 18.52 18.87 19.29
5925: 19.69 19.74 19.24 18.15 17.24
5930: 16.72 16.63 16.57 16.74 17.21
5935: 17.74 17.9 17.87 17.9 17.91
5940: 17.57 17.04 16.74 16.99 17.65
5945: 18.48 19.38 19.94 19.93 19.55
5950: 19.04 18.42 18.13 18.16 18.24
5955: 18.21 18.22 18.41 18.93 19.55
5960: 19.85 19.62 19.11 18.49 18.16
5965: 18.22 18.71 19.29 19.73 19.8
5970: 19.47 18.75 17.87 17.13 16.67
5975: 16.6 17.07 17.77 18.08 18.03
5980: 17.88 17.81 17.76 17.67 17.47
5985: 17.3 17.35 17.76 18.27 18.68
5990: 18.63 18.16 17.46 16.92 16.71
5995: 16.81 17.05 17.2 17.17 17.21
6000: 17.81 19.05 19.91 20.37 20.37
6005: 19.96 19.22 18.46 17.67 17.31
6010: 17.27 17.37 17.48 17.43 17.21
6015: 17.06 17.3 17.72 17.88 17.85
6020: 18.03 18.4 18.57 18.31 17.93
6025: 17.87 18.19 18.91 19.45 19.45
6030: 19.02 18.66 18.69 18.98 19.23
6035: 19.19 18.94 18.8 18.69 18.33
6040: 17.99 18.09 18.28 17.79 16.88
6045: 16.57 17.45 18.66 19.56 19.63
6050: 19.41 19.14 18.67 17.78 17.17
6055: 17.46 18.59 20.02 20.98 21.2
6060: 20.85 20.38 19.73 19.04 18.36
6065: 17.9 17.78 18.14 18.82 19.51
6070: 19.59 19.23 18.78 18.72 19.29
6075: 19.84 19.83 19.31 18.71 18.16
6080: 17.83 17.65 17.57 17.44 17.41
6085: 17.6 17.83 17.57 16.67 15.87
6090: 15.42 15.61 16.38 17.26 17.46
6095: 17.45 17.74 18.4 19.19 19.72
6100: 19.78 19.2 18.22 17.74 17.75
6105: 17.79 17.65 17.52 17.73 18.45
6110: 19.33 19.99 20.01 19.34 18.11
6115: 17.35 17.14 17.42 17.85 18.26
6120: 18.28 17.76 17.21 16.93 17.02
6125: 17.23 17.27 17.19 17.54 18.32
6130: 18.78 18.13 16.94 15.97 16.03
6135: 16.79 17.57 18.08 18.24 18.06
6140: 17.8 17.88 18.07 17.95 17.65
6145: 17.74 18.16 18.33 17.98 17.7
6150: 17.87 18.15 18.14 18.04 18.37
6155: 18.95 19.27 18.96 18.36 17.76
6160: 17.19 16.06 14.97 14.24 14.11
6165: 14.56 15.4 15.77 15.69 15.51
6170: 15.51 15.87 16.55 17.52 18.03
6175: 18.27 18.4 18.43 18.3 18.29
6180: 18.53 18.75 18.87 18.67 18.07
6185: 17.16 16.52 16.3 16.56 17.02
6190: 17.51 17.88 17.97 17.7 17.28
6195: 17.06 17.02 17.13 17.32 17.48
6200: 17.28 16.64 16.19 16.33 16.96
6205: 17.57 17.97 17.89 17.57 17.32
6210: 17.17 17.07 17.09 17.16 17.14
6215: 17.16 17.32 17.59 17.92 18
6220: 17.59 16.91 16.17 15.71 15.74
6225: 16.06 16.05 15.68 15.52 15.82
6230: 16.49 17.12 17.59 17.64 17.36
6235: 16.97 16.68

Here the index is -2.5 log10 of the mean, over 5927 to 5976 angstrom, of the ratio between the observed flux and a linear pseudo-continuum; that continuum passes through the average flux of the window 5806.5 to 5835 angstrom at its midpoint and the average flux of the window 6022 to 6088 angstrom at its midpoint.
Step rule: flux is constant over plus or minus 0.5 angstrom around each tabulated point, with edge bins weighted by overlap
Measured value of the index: 0.04 mag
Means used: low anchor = 19.4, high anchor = 18.6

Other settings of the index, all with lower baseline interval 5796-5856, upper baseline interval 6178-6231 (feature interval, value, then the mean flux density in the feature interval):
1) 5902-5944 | 0.053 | 17.7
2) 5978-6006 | 0.013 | 18.1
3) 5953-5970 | -0.027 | 18.9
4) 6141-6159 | -0.045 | 18.2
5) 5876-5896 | 0.147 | 16.4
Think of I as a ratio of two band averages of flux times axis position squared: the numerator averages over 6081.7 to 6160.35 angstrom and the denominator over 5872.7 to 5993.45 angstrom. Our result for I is 1.07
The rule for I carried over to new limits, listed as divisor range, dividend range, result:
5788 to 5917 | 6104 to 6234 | 1.06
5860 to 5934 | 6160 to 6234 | 1.08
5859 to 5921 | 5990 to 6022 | 1.09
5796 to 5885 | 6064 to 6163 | 1.05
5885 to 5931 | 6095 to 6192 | 1.12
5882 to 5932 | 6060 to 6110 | 1.13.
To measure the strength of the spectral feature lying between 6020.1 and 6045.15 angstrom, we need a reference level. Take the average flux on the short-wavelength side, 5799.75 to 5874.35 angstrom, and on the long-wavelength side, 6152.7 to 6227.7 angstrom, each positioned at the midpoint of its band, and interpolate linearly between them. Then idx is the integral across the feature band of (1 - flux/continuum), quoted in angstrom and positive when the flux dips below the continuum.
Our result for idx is -0.8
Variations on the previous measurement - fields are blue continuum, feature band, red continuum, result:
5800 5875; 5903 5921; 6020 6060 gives 1.0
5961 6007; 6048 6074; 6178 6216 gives -1.7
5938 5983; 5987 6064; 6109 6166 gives -1.4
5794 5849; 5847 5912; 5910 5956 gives 4.6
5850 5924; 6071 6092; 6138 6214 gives -0.6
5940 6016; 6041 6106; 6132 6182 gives -2.3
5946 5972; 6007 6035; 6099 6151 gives 0.6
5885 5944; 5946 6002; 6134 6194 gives -3.3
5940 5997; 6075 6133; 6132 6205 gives -0.9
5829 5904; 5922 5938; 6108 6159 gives -0.2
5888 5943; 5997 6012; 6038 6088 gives -0.3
